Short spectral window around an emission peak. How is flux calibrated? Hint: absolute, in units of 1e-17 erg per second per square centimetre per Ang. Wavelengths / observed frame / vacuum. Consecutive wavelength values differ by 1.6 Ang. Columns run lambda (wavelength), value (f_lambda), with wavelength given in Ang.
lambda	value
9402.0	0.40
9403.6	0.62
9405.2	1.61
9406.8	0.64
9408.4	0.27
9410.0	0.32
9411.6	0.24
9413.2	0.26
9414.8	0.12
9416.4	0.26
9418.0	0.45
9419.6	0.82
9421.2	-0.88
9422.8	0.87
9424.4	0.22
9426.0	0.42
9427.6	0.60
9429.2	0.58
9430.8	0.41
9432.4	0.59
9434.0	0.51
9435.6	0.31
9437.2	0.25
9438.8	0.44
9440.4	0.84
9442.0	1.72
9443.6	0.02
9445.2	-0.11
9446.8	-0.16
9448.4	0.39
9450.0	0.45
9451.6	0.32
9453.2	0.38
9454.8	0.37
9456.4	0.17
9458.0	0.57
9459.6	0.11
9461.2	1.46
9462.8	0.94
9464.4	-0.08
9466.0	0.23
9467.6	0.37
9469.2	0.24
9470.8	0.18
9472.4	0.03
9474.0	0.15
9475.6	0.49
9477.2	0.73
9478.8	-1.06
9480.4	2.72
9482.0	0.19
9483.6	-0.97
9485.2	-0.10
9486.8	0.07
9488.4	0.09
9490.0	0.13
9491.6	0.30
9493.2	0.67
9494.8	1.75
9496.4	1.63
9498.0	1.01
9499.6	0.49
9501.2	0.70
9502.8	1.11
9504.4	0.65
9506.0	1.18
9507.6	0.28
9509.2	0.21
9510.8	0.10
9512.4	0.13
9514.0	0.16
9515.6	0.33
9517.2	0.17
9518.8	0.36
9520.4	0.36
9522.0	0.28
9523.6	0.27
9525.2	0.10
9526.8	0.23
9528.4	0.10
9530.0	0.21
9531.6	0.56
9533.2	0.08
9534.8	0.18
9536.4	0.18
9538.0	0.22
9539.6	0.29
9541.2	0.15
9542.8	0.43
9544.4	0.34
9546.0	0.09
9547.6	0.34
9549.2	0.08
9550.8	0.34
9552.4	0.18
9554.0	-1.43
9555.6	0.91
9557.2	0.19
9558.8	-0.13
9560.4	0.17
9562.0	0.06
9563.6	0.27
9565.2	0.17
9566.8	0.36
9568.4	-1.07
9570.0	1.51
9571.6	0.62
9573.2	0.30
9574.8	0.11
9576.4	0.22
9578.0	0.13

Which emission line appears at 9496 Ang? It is [O III]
